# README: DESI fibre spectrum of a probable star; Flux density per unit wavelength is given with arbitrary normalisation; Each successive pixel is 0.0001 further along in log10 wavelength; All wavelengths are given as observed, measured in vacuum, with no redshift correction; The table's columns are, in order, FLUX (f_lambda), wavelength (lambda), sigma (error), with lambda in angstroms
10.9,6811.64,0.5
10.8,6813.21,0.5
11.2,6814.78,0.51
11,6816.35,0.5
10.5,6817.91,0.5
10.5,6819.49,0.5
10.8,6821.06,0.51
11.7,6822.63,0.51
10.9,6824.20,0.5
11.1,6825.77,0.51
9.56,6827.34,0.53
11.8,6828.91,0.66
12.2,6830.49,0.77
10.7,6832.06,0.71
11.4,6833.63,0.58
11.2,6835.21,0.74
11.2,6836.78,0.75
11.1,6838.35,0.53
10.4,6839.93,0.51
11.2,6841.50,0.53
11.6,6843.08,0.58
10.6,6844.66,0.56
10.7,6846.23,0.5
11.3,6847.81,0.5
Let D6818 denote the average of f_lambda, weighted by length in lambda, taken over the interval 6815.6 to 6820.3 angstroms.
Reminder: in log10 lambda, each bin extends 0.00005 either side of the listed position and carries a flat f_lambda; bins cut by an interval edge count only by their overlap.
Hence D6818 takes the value 10.7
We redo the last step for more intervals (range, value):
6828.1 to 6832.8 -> 11.6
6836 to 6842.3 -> 11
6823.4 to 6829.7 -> 10.8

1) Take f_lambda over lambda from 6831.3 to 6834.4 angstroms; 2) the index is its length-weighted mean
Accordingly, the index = 11.1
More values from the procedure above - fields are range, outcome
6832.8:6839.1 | 11.2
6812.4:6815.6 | 11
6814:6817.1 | 11.1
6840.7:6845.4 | 11.1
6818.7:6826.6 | 11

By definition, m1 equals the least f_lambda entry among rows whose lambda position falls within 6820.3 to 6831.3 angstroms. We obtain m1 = 9.56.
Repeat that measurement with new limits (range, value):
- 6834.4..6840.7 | 10.4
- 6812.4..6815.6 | 10.8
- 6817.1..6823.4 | 10.5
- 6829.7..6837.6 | 10.7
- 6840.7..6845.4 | 10.6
